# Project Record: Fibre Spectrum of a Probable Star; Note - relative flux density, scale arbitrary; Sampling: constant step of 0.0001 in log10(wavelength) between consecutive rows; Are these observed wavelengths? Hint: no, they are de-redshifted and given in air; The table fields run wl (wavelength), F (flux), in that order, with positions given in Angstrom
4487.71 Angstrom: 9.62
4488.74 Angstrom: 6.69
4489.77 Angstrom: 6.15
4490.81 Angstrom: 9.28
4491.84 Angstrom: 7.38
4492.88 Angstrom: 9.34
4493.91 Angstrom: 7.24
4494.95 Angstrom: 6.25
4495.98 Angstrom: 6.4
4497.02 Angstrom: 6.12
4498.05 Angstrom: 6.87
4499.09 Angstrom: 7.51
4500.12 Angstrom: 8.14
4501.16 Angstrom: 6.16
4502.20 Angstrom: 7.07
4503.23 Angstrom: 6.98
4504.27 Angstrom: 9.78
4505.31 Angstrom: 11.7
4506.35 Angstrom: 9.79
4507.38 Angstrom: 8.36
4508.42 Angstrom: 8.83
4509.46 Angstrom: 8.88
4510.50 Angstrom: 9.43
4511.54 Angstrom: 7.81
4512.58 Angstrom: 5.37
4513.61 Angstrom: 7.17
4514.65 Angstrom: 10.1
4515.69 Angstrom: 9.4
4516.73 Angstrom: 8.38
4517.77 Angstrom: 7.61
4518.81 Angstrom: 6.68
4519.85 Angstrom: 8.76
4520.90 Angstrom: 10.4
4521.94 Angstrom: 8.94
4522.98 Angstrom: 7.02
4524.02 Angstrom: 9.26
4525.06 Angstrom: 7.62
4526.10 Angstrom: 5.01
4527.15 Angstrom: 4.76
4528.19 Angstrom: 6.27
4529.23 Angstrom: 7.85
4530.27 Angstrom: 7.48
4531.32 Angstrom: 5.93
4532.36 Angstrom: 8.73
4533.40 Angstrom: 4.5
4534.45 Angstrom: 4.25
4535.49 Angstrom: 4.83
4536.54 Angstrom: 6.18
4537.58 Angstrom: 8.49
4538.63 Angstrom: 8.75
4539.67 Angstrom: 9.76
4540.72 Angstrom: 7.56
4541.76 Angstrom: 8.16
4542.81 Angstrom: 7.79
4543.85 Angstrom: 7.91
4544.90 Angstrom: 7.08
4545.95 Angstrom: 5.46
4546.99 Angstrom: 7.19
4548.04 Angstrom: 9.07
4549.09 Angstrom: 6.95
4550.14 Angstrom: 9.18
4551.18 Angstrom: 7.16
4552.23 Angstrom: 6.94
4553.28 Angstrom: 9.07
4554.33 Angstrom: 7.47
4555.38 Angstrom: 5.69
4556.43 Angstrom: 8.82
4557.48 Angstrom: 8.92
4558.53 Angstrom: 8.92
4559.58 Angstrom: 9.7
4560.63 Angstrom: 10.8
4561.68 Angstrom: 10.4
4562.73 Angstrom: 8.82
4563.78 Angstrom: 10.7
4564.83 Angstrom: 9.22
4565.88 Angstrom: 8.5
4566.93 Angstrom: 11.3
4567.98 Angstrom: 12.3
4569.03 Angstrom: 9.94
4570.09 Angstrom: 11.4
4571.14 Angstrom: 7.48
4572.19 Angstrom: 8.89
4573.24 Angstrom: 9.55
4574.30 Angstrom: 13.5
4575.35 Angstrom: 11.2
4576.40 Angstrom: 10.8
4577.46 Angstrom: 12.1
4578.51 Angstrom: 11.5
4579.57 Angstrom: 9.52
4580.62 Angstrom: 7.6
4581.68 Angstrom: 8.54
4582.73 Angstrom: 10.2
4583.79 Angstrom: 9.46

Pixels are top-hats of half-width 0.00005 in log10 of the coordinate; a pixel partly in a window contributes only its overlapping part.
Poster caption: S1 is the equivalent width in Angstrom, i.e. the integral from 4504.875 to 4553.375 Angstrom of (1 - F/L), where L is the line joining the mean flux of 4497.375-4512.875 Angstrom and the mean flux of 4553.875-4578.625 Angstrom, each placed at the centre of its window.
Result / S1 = 6.06 Angstrom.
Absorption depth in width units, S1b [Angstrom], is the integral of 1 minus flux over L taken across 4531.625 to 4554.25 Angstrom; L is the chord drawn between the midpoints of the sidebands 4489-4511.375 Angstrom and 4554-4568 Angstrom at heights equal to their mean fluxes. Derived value 3.9 Angstrom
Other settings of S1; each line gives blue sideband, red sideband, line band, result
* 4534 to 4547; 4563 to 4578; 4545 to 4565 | 0.93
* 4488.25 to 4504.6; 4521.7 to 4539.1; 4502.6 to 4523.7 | -4.55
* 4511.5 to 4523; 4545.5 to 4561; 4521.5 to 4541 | 2.77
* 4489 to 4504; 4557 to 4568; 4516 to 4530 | 1.13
